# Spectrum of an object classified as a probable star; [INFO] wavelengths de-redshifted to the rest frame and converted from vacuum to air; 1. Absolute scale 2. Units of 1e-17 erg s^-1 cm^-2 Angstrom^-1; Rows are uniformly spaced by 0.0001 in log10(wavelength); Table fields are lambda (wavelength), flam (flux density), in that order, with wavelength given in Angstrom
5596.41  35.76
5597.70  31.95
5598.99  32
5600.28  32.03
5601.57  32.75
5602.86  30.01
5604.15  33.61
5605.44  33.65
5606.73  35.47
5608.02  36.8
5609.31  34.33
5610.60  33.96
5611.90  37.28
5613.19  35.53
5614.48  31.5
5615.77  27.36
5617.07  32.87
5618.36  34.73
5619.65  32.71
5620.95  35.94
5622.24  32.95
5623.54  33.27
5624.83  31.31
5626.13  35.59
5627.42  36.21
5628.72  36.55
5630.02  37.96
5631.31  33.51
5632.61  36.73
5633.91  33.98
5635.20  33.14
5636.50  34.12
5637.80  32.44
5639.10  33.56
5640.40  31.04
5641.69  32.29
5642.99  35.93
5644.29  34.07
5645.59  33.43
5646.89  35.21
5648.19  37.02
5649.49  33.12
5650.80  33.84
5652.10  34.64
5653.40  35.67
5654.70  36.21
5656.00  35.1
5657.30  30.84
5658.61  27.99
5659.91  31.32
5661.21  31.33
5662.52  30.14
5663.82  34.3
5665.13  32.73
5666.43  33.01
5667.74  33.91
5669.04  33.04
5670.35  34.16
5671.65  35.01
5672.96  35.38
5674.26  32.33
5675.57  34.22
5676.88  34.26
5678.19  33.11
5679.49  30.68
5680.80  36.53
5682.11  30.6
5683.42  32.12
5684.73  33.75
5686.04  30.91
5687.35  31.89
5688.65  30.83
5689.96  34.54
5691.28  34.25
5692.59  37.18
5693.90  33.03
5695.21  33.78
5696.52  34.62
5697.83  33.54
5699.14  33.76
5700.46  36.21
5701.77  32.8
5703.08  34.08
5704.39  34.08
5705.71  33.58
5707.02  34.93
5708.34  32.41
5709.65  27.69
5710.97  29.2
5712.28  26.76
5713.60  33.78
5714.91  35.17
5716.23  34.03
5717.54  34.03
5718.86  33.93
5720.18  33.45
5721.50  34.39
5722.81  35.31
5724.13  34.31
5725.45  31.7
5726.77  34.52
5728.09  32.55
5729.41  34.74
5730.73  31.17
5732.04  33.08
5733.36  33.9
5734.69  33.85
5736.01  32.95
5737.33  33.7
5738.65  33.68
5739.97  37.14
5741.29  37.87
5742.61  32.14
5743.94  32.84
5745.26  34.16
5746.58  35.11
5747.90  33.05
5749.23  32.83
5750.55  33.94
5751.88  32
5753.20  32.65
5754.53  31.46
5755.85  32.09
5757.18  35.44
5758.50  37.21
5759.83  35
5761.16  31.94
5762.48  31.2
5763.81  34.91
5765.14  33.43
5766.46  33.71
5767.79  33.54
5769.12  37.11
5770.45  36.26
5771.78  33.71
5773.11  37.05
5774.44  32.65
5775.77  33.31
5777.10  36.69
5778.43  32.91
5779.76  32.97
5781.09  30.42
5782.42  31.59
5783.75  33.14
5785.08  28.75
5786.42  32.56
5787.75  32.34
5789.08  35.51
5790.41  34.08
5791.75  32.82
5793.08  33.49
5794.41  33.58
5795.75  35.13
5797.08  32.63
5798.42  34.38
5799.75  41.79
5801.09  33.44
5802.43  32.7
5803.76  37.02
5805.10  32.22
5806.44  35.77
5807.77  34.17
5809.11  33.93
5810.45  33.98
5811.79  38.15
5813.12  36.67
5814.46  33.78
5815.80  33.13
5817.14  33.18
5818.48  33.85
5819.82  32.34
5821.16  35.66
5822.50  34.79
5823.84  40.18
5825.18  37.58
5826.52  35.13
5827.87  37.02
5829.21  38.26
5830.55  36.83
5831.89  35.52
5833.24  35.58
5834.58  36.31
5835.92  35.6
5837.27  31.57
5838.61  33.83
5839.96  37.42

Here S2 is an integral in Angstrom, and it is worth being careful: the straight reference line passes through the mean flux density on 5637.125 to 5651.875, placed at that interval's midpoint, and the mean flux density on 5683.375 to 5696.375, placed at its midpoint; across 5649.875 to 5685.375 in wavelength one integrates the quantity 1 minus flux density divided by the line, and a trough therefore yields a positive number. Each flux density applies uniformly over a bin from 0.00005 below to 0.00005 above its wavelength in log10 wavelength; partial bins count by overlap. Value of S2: 0.4 Angstrom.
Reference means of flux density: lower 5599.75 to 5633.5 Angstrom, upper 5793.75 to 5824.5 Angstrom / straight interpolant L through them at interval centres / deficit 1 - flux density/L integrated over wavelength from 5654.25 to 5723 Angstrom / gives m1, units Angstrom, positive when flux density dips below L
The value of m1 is 2.47 Angstrom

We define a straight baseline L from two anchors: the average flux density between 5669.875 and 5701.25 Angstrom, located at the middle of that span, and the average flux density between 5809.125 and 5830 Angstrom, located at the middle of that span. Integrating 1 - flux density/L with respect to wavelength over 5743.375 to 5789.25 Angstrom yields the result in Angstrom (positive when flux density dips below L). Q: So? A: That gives 1.7 Angstrom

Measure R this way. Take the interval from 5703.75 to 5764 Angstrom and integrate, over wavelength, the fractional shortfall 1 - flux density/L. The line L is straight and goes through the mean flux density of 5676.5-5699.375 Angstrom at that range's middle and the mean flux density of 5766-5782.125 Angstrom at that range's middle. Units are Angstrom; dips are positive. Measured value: 0.64 Angstrom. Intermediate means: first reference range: 33.3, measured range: 33.4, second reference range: 34.1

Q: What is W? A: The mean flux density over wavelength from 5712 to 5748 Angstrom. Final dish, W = 33.8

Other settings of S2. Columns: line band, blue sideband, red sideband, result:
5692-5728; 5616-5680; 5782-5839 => 0.71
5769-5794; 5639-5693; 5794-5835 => 1.01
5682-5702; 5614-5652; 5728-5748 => 0.28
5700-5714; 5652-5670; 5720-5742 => 0.58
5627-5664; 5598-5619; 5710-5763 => -0.51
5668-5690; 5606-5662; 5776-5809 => 0.49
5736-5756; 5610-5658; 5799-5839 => 0.68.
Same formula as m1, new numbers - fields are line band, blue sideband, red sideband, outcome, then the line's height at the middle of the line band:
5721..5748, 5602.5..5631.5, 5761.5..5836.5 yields 0.4 Angstrom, 34.4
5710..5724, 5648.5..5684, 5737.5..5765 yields 0.3 Angstrom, 33.6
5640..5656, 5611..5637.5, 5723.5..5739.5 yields -0.2 Angstrom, 34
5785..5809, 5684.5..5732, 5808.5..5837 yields 0.6 Angstrom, 35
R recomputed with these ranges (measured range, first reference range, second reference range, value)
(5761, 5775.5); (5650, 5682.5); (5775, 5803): -0.3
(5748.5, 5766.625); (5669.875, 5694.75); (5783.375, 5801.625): 0.2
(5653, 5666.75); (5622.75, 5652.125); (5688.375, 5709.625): 0.6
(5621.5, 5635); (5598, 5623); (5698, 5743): -0.5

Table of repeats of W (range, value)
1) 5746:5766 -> 33.5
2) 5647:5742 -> 33.4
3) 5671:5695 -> 33.4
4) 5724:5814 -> 33.9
